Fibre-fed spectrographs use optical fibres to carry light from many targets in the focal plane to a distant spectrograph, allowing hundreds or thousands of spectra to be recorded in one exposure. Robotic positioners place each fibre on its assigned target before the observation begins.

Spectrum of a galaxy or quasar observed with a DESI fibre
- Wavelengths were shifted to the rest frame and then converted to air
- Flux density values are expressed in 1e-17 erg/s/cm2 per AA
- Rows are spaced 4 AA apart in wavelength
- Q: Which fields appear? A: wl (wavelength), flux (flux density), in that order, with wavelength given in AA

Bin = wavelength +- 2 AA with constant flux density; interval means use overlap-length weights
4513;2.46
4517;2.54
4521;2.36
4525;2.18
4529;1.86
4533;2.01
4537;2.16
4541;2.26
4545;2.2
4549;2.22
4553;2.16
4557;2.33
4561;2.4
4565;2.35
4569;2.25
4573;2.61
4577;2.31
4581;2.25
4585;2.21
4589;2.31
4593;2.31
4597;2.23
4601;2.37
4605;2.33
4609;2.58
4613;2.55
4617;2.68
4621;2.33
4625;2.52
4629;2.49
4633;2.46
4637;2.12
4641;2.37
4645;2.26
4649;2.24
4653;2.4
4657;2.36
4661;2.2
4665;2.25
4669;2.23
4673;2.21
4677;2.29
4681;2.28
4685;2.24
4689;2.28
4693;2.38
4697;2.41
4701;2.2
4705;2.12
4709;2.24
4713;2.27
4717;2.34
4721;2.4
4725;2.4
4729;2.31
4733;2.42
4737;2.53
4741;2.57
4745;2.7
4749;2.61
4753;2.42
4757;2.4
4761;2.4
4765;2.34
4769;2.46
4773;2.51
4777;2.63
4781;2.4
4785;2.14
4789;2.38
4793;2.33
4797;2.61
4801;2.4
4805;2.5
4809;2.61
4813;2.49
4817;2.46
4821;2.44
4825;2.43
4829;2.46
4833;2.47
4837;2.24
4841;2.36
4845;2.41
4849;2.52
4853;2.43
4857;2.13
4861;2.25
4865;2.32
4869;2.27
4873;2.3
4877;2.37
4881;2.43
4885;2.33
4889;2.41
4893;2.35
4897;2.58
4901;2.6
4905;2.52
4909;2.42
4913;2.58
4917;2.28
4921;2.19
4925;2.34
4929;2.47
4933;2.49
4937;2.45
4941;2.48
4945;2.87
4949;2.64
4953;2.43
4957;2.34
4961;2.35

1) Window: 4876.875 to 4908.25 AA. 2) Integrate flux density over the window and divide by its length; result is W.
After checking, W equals 2.45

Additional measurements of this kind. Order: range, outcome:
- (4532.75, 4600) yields 2.28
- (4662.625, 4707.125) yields 2.26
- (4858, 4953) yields 2.43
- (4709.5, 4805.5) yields 2.43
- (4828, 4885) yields 2.35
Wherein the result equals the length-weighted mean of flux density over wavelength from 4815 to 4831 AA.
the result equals 2.45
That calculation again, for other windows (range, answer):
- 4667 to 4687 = 2.25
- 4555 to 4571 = 2.33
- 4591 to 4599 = 2.27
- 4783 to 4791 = 2.26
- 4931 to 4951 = 2.59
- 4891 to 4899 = 2.46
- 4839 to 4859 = 2.37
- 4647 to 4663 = 2.3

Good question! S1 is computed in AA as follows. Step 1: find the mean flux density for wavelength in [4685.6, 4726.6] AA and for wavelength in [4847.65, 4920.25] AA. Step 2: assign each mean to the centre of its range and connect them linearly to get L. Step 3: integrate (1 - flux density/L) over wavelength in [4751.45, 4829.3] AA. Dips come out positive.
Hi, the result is -3.2 AA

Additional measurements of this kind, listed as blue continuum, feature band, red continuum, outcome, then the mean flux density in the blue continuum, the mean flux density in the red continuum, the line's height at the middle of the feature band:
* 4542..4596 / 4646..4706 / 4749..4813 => 2.4 AA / 2.3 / 2.44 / 2.37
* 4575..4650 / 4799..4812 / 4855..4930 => -0.7 AA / 2.37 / 2.37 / 2.37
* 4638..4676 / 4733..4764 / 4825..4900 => -2.5 AA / 2.28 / 2.37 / 2.32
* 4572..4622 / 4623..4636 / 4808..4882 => -0.4 AA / 2.39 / 2.39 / 2.39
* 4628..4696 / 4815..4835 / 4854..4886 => -1.3 AA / 2.3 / 2.3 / 2.3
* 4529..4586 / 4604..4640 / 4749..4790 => -2.3 AA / 2.25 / 2.42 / 2.3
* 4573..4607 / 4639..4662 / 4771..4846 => 0.3 AA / 2.31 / 2.44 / 2.34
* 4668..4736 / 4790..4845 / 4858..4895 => -2.9 AA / 2.3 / 2.33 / 2.32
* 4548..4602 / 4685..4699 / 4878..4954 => 0.1 AA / 2.31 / 2.47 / 2.36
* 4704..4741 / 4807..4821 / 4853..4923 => -0.8 AA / 2.36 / 2.37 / 2.37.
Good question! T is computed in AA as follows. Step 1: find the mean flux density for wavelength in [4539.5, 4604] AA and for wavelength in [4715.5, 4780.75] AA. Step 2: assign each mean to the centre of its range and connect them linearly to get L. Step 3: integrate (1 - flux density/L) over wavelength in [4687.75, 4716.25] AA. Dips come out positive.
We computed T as 1.73 AA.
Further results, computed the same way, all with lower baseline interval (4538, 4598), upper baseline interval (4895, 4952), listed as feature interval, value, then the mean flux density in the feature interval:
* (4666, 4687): 0.92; 2.25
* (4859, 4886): 1.53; 2.32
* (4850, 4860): 0.62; 2.3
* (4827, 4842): 0.36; 2.38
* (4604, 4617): -1.19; 2.53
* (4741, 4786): -1.23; 2.47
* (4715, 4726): 0.00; 2.38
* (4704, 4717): 0.74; 2.24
